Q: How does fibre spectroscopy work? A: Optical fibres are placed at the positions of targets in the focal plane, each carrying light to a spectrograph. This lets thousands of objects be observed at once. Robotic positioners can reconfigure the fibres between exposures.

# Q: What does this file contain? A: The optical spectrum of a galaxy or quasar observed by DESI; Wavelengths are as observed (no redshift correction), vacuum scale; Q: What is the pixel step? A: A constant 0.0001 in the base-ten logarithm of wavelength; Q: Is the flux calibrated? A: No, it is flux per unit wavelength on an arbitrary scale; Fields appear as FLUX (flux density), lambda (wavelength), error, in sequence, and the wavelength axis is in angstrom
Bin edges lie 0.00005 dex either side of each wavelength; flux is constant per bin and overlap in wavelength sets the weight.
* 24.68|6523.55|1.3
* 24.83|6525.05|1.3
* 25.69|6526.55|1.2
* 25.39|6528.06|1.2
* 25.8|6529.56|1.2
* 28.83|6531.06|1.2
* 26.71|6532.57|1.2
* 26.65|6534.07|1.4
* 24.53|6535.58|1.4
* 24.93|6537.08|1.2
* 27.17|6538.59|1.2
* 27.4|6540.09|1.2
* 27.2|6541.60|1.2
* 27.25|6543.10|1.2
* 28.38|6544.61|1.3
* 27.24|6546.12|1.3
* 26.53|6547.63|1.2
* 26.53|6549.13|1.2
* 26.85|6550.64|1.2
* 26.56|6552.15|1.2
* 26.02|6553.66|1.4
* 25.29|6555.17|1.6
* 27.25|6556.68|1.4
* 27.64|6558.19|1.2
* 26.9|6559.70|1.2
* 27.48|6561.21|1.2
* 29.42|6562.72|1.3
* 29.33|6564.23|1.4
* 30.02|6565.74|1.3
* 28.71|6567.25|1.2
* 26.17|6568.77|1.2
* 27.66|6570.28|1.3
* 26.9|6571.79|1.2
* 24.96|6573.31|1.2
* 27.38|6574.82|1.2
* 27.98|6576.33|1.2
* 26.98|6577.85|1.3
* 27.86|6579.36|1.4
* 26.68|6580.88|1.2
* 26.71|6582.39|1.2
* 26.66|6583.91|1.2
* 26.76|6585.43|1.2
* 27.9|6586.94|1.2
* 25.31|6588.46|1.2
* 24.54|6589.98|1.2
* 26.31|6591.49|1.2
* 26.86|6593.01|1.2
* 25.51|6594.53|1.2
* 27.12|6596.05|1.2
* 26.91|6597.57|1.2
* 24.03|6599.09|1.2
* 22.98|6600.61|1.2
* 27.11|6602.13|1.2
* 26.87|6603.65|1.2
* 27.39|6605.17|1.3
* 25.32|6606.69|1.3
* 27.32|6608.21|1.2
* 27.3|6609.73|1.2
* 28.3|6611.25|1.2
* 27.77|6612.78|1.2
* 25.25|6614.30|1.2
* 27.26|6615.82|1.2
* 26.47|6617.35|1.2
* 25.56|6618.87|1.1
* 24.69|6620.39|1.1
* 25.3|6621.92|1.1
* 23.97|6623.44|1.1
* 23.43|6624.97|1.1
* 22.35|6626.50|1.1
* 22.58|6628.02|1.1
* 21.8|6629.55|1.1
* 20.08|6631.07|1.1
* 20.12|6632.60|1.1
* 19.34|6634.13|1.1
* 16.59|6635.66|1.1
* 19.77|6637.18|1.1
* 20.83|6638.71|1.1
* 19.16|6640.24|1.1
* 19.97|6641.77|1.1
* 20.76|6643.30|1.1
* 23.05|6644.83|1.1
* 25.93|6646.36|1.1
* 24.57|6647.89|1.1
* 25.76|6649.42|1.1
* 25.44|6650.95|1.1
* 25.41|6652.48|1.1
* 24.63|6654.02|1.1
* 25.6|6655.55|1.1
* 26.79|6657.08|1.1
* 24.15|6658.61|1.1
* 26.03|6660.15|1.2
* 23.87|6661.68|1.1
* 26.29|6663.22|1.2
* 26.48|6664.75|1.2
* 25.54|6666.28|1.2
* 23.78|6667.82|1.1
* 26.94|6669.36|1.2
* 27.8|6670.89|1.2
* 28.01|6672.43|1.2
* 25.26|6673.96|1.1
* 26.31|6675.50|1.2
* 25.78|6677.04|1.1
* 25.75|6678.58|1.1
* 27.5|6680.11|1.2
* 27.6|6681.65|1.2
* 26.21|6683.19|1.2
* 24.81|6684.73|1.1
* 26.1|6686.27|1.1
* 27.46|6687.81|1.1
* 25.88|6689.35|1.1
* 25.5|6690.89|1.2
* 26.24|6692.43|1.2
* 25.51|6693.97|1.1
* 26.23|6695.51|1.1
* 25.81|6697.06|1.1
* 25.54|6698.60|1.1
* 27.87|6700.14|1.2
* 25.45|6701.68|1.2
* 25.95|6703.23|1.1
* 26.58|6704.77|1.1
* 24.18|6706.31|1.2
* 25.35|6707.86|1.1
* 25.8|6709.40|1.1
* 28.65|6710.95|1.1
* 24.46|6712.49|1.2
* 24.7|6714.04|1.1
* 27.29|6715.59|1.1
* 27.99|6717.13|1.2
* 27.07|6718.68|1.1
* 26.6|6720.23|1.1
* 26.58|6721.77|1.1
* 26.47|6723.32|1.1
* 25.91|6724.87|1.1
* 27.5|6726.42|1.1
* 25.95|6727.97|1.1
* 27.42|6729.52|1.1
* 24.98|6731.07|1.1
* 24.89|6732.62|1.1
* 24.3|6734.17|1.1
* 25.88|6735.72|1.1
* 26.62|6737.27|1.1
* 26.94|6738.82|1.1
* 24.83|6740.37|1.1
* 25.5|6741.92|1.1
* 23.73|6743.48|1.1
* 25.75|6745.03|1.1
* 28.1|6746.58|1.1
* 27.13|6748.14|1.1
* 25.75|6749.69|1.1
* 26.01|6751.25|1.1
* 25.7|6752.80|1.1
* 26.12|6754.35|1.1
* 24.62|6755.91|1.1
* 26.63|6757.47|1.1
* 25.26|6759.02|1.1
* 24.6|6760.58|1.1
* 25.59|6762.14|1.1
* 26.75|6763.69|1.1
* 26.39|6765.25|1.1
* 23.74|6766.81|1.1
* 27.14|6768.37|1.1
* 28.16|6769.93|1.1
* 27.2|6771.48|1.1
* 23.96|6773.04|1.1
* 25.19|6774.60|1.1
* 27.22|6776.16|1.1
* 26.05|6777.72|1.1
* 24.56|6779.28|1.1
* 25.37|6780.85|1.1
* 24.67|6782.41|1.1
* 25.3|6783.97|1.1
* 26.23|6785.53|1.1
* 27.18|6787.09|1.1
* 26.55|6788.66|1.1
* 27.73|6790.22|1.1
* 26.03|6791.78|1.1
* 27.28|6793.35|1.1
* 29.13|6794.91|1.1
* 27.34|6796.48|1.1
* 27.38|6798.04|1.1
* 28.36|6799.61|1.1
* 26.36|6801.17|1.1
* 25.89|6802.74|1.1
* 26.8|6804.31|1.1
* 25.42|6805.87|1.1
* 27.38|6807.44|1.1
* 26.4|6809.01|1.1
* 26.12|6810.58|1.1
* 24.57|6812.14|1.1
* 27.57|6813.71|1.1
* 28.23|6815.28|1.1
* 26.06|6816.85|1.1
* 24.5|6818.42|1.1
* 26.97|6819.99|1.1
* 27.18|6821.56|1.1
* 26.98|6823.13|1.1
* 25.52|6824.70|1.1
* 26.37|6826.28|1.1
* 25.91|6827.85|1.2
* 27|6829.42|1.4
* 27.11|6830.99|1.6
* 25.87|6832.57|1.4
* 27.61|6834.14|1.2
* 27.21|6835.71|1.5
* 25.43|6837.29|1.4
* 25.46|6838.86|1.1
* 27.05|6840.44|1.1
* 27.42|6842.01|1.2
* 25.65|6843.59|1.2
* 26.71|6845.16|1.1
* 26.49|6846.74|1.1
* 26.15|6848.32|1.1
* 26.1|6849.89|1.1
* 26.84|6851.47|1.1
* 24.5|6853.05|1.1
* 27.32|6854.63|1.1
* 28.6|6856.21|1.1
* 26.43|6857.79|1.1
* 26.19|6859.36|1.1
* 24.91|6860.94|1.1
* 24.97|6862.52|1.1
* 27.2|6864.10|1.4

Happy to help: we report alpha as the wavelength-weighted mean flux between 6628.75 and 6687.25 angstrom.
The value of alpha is 24.2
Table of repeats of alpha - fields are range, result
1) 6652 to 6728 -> 26.1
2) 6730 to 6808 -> 26.1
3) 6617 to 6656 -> 22.8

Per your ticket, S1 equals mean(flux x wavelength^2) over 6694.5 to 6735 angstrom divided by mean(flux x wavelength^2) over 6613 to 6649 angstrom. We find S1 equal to 1.18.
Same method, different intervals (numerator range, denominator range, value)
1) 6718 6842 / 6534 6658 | 1.09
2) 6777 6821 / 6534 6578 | 1.05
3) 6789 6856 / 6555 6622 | 1.07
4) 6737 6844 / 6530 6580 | 1.04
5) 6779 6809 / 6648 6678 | 1.07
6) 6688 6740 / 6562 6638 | 1.06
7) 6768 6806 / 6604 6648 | 1.18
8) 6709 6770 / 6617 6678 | 1.12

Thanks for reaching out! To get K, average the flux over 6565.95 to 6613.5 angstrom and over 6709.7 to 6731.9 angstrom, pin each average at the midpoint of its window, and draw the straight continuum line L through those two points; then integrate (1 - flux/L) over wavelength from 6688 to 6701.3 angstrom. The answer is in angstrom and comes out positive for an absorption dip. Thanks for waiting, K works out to 0.22 angstrom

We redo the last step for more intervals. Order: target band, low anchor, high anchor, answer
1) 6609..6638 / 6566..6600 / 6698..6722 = 3.25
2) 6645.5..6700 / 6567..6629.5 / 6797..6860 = 0.67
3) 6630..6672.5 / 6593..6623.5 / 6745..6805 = 4.26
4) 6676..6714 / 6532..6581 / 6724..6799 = 0.52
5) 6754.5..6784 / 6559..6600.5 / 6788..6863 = 1.03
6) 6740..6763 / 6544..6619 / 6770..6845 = 0.74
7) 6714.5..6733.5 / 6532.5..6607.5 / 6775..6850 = 0.06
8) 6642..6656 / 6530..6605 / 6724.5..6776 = 1.08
